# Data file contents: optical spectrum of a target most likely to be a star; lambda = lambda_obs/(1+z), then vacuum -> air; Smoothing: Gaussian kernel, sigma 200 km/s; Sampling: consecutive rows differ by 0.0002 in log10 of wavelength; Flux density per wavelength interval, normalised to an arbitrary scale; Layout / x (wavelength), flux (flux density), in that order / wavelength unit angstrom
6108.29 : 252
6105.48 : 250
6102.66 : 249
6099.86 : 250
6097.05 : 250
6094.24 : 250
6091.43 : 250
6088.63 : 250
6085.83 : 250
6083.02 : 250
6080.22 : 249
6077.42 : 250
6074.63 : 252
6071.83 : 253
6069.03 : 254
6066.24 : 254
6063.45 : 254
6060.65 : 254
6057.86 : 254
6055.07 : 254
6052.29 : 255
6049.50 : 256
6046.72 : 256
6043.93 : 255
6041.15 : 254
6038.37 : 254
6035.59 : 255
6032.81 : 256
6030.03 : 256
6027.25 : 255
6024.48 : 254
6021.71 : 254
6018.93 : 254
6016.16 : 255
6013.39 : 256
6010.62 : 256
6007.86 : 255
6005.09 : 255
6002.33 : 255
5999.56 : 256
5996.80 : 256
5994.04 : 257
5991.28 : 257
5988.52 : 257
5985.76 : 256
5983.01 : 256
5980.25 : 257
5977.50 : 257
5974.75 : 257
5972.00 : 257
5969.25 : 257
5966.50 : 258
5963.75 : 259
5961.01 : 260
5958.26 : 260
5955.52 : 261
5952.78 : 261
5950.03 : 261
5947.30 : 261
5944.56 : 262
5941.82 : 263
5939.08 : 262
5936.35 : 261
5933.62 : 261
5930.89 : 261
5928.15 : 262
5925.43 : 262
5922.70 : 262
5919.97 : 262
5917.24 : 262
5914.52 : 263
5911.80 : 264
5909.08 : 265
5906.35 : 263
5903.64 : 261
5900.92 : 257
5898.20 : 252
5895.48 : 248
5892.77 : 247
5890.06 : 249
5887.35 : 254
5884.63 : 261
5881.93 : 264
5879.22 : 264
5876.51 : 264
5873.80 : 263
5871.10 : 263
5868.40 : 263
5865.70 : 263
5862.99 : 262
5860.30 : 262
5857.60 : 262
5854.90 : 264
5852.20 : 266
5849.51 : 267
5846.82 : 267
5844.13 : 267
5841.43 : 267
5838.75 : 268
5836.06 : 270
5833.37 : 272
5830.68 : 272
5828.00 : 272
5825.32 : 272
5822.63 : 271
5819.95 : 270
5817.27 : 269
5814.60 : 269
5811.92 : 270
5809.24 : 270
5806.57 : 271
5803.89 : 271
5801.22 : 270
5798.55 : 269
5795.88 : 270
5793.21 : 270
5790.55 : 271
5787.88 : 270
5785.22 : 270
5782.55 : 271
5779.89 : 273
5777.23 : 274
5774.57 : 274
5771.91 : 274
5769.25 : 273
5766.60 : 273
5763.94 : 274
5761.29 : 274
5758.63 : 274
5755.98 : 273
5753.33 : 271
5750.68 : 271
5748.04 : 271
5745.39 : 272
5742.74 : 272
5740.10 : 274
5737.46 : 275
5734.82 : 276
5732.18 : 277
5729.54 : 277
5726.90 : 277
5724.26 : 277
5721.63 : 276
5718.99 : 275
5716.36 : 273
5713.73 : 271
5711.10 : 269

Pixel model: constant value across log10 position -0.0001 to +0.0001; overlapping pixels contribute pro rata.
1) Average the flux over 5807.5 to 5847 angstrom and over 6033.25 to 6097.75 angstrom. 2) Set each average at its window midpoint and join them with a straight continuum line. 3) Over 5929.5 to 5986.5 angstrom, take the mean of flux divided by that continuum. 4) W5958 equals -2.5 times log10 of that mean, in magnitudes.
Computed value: 0.00 mag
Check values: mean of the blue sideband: 270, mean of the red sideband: 253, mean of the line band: 259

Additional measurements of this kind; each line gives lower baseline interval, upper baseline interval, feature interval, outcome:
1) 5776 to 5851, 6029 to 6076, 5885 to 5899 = 0.06 mag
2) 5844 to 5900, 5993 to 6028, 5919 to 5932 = -0.01 mag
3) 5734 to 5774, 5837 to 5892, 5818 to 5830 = -0.02 mag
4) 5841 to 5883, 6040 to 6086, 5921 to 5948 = -0.01 mag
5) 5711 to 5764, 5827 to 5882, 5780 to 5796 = 0.00 mag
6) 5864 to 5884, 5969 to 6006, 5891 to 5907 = 0.03 mag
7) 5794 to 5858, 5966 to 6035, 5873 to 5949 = 0.01 mag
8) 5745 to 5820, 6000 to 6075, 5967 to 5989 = 0.01 mag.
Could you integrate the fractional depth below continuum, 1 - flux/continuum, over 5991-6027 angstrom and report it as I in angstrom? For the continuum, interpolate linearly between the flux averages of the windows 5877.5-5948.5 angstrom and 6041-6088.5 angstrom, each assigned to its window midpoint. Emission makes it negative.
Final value 0.03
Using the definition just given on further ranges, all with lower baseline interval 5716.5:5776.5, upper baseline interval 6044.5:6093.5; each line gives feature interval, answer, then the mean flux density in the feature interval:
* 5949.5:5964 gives 0.0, 260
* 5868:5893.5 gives 0.6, 259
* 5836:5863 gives 0.2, 266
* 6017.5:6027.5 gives 0.1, 254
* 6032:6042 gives 0.0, 255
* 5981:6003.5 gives 0.1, 256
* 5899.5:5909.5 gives 0.1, 261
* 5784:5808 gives 0.0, 270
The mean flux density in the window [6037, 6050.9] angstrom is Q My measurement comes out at 255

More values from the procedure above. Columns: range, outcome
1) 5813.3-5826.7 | 270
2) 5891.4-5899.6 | 249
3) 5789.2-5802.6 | 270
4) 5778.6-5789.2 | 271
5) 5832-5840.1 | 270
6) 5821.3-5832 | 272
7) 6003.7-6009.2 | 255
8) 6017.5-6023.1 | 254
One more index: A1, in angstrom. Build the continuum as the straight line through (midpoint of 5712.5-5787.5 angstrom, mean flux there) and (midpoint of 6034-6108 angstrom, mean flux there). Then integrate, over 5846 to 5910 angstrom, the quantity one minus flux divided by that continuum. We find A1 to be 1.2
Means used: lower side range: 274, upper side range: 252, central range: 260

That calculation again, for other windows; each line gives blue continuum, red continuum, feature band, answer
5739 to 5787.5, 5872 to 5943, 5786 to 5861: -0.46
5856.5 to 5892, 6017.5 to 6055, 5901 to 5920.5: -0.22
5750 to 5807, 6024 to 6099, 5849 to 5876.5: 0.29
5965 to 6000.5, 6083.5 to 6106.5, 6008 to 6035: -0.08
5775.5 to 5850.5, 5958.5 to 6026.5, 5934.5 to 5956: -0.13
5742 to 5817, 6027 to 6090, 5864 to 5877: 0.12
